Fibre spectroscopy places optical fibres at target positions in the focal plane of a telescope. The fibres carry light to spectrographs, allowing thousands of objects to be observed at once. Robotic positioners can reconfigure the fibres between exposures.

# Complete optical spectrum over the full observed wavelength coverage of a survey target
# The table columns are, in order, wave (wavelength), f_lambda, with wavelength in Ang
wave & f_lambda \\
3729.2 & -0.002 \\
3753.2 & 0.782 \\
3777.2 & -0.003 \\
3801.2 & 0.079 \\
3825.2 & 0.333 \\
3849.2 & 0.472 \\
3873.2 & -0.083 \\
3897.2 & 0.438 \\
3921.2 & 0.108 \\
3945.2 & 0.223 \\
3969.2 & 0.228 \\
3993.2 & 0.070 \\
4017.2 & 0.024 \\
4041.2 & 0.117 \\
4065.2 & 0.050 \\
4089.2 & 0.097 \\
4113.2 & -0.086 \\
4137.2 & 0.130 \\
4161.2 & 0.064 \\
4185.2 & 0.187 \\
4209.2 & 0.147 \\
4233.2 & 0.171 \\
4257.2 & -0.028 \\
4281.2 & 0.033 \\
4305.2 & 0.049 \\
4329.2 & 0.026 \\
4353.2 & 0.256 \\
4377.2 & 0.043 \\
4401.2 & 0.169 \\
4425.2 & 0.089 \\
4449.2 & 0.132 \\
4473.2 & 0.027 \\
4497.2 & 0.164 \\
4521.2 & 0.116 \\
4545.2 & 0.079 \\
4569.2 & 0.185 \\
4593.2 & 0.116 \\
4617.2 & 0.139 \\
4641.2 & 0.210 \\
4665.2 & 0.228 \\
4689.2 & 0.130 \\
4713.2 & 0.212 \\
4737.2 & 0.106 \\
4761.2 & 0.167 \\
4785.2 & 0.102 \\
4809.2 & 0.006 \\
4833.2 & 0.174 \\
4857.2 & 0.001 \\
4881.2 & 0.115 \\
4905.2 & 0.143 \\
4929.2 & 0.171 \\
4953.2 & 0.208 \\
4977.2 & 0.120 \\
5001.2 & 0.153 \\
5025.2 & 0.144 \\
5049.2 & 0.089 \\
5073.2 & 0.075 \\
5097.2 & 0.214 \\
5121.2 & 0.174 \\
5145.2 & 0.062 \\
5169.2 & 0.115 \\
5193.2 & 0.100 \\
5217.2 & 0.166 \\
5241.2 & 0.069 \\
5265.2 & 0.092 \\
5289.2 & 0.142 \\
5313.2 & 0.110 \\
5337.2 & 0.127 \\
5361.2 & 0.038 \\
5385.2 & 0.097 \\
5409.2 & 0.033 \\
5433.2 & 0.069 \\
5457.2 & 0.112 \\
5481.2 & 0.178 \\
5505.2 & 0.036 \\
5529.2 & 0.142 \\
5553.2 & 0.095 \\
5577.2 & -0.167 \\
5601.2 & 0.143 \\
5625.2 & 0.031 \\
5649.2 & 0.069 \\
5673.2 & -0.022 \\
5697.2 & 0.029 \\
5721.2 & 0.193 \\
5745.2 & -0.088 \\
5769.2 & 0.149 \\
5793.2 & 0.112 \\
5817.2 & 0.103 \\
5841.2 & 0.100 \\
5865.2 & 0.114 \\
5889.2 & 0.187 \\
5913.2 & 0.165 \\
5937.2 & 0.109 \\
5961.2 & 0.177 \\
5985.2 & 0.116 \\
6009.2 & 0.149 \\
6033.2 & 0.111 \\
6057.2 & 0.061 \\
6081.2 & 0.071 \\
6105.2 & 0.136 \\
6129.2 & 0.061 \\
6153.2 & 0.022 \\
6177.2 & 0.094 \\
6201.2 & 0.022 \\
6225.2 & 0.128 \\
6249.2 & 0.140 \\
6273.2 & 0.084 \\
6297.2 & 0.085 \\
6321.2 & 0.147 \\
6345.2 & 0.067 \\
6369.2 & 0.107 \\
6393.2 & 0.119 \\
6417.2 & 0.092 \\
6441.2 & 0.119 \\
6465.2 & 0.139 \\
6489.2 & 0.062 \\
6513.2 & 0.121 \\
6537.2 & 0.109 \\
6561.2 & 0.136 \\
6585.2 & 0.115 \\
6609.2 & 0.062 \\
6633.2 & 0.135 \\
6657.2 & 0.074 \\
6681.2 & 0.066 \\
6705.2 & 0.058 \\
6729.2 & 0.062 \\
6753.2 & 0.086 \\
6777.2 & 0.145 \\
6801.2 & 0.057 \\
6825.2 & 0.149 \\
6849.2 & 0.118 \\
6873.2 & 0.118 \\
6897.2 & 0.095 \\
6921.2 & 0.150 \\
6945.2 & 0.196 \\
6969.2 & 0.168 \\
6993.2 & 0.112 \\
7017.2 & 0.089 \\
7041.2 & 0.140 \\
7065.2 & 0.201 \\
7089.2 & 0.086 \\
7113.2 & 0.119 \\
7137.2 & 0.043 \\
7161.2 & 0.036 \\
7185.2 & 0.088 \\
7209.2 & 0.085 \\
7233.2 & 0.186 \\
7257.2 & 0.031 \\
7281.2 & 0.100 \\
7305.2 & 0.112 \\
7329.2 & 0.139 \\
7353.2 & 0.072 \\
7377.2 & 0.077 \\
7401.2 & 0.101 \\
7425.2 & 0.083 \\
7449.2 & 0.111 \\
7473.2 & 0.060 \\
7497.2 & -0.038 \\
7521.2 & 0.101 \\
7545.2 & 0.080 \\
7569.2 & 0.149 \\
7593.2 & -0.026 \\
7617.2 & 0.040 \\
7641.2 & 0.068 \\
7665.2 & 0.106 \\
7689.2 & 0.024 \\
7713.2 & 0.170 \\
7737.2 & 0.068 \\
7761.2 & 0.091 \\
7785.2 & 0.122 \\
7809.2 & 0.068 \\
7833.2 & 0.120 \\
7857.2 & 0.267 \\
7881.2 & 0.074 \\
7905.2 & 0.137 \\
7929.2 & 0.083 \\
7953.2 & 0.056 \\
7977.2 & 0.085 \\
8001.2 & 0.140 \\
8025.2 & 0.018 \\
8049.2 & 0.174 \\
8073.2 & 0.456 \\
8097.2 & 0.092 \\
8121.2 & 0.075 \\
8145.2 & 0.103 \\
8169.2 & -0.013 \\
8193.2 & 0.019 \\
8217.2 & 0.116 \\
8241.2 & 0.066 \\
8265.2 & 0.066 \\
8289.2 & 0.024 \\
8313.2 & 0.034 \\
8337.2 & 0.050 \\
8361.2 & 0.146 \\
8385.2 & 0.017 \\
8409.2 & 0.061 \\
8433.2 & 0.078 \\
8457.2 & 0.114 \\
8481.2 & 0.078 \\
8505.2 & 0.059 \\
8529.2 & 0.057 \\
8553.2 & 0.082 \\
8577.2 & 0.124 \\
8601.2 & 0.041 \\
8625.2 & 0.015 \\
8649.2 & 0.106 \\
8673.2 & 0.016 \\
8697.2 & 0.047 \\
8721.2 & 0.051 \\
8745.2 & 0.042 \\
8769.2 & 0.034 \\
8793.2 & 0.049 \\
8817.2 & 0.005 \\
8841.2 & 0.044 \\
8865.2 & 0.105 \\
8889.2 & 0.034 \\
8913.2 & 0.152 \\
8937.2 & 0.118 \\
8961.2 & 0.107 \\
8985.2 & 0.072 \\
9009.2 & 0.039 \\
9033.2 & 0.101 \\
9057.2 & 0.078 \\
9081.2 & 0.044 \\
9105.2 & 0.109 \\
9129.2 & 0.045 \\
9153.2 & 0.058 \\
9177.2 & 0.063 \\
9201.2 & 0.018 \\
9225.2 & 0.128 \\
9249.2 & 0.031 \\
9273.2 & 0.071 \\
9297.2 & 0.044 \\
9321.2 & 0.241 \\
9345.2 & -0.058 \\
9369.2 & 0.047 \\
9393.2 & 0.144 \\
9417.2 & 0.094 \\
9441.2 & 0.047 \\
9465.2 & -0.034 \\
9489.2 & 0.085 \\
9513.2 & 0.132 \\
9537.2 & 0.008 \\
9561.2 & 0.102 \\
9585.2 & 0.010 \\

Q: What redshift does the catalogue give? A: 1.163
